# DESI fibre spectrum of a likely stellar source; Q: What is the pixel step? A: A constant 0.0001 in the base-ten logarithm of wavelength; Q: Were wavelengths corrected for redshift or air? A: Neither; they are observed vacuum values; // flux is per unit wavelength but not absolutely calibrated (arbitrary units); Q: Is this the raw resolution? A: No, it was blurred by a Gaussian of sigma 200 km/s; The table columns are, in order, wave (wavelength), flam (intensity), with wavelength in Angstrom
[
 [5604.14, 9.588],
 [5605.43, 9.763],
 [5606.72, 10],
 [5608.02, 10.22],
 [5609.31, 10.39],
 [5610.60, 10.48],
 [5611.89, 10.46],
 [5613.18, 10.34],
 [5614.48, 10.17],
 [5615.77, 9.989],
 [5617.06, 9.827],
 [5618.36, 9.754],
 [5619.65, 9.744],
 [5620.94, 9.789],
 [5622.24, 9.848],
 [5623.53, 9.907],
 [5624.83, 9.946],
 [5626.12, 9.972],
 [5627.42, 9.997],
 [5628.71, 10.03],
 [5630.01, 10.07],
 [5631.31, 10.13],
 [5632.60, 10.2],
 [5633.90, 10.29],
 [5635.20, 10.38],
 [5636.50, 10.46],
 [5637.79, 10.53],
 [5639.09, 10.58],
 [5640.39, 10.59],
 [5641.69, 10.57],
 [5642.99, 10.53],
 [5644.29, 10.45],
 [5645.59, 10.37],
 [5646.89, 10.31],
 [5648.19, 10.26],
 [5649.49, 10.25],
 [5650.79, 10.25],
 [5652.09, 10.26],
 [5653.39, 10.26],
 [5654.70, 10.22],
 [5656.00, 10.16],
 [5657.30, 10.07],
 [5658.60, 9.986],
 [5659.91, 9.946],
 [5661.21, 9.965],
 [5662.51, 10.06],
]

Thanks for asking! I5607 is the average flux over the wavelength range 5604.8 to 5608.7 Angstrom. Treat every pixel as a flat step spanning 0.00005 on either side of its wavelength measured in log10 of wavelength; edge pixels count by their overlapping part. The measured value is 9.98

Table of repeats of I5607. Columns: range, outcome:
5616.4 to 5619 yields 9.78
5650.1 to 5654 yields 10.3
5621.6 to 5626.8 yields 9.92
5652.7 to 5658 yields 10.2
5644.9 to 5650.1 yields 10.3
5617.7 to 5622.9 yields 9.79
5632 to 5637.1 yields 10.3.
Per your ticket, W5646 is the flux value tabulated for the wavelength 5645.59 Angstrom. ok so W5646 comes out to 10.37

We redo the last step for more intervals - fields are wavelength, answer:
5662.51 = 10.06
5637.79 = 10.53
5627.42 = 9.997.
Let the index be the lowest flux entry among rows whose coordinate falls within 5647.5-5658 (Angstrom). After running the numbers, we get 10.07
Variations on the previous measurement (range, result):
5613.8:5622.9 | 9.744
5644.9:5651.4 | 10.25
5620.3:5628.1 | 9.789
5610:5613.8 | 10.34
